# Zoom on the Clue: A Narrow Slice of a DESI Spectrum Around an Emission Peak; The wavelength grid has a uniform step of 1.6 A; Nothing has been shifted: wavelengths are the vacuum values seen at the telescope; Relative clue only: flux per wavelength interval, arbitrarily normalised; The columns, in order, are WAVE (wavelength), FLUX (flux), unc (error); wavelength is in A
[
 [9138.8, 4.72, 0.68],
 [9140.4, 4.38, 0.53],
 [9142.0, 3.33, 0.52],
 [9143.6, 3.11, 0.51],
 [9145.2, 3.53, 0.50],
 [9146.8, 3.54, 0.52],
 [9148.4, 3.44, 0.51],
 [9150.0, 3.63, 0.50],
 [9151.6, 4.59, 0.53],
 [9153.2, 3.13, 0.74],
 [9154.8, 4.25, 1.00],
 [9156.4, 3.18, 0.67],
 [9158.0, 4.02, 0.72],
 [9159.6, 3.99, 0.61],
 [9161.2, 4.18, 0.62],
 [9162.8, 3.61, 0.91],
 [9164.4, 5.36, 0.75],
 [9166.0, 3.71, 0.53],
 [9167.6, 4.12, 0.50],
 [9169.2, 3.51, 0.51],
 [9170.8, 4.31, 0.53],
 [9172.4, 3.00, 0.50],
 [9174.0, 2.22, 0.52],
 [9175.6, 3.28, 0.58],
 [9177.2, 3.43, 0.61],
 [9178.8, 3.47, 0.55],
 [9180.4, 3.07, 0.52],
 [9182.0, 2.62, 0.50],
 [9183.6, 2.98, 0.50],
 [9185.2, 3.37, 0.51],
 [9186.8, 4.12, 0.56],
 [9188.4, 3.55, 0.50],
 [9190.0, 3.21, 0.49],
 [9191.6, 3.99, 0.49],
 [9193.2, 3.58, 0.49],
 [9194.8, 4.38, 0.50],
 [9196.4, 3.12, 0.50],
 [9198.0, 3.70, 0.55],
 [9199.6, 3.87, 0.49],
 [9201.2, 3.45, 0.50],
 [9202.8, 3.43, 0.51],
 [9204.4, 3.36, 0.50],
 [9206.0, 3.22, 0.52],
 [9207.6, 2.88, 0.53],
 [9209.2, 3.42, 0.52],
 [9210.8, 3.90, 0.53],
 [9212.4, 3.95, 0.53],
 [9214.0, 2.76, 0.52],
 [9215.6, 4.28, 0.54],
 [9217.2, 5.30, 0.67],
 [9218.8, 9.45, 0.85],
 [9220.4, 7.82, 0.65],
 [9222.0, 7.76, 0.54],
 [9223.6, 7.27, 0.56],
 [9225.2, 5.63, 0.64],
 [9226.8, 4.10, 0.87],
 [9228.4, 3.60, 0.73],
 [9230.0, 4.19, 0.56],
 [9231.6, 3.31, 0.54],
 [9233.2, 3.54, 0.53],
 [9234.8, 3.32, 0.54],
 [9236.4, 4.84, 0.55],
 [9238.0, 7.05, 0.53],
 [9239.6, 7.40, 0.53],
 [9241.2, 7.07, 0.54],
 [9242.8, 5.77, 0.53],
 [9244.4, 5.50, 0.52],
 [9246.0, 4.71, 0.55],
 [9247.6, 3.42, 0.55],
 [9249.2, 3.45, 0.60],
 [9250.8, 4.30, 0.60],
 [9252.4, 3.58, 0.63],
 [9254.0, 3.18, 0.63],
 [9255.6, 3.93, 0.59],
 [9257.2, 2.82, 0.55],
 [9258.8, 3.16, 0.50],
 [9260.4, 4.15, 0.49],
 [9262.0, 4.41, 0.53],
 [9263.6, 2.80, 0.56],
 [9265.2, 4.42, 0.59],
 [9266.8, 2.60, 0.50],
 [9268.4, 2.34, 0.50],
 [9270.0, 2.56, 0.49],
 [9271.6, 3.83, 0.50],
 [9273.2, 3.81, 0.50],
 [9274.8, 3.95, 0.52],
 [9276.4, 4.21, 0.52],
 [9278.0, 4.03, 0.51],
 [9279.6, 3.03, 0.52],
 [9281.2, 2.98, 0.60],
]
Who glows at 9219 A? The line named [S II]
